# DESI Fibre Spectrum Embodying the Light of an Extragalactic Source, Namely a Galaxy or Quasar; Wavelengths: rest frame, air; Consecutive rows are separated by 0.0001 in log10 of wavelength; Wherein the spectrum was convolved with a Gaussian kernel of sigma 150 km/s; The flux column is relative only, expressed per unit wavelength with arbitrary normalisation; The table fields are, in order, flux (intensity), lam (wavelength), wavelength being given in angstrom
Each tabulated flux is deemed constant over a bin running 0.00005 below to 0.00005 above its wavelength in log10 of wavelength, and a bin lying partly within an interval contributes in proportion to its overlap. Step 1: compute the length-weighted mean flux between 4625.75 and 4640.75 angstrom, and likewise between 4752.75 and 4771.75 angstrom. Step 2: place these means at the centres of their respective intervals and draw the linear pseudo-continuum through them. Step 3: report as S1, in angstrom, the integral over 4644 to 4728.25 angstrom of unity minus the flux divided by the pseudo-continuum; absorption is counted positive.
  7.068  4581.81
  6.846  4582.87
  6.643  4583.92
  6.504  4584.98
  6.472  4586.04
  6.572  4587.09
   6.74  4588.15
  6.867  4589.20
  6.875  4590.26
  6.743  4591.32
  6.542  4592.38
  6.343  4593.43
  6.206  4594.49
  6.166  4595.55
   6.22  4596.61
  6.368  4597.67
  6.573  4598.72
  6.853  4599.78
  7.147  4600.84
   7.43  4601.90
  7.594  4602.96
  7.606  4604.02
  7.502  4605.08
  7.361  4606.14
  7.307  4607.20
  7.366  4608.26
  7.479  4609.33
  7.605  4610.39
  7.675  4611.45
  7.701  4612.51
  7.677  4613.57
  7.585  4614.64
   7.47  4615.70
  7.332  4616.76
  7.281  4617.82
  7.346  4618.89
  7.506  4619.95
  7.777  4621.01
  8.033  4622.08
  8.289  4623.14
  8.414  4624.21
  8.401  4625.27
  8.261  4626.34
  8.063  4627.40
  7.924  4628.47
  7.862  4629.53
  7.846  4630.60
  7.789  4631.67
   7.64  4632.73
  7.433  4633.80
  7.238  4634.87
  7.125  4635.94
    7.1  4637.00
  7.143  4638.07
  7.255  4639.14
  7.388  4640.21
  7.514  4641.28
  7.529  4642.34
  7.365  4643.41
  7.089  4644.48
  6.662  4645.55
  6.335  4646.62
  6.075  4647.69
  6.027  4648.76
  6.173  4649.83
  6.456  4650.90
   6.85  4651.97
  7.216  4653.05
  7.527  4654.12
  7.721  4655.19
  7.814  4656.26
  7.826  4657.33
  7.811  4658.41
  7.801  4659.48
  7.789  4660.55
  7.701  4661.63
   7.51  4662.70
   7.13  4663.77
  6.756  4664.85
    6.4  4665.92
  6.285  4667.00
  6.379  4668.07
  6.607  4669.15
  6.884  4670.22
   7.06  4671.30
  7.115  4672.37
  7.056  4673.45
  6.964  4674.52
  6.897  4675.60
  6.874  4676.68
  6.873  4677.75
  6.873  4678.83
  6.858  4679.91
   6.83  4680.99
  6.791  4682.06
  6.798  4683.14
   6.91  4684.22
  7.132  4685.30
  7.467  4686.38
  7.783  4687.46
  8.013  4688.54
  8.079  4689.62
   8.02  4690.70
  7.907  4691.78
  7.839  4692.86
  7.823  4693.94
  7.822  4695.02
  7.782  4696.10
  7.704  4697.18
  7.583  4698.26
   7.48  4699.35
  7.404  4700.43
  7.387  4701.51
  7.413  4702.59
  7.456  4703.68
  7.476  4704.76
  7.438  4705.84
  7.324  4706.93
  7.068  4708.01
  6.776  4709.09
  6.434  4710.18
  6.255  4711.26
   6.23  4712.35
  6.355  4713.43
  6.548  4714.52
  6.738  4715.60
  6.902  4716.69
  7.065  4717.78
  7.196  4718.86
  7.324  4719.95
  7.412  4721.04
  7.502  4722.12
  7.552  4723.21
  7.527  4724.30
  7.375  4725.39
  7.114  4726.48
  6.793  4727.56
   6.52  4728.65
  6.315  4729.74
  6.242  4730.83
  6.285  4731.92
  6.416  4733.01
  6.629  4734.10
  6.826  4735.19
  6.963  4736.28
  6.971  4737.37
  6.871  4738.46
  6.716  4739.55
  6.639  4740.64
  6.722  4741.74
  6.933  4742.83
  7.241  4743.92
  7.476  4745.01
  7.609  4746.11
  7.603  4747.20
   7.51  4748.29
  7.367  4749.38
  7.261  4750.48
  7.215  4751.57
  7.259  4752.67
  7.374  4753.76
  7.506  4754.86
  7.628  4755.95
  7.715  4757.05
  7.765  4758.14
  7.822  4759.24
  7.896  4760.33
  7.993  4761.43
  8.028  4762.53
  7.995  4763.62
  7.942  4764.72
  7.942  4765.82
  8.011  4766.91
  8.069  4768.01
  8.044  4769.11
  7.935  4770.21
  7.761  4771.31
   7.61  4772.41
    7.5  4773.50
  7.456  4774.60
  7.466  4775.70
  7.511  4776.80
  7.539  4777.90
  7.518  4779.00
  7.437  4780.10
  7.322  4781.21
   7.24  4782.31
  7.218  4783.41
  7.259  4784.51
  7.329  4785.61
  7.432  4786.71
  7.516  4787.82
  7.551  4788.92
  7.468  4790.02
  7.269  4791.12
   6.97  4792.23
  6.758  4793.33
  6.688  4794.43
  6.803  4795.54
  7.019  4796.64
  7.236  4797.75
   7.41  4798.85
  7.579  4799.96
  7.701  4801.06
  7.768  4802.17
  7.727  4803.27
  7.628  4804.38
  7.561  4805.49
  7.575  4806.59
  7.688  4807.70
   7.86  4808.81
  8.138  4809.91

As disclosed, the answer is 5.9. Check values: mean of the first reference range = 7.58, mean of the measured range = 7.14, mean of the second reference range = 7.83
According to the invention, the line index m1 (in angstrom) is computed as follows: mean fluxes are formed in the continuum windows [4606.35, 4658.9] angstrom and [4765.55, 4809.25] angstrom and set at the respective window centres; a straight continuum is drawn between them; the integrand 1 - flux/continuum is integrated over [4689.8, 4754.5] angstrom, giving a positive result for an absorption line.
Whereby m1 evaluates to 2.8 angstrom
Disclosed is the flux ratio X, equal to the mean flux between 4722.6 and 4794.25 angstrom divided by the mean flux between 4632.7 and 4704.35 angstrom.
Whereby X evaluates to 1.02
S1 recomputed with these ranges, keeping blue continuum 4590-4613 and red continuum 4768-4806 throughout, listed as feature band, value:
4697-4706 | -0.29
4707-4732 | 1.42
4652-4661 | -0.62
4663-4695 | 0.29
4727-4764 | 0.82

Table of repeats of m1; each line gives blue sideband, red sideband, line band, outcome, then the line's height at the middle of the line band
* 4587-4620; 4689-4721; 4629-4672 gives 0.2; 7.18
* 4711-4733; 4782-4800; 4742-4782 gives -3.1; 7.06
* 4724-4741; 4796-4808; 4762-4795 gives -1.2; 7.27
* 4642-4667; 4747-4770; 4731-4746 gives 1.5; 7.6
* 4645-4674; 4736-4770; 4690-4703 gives -0.9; 7.2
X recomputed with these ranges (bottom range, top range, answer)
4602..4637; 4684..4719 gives 0.95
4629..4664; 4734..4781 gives 1.03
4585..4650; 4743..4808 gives 1.04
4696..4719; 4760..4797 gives 1.06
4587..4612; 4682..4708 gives 1.08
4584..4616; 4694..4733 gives 1.01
